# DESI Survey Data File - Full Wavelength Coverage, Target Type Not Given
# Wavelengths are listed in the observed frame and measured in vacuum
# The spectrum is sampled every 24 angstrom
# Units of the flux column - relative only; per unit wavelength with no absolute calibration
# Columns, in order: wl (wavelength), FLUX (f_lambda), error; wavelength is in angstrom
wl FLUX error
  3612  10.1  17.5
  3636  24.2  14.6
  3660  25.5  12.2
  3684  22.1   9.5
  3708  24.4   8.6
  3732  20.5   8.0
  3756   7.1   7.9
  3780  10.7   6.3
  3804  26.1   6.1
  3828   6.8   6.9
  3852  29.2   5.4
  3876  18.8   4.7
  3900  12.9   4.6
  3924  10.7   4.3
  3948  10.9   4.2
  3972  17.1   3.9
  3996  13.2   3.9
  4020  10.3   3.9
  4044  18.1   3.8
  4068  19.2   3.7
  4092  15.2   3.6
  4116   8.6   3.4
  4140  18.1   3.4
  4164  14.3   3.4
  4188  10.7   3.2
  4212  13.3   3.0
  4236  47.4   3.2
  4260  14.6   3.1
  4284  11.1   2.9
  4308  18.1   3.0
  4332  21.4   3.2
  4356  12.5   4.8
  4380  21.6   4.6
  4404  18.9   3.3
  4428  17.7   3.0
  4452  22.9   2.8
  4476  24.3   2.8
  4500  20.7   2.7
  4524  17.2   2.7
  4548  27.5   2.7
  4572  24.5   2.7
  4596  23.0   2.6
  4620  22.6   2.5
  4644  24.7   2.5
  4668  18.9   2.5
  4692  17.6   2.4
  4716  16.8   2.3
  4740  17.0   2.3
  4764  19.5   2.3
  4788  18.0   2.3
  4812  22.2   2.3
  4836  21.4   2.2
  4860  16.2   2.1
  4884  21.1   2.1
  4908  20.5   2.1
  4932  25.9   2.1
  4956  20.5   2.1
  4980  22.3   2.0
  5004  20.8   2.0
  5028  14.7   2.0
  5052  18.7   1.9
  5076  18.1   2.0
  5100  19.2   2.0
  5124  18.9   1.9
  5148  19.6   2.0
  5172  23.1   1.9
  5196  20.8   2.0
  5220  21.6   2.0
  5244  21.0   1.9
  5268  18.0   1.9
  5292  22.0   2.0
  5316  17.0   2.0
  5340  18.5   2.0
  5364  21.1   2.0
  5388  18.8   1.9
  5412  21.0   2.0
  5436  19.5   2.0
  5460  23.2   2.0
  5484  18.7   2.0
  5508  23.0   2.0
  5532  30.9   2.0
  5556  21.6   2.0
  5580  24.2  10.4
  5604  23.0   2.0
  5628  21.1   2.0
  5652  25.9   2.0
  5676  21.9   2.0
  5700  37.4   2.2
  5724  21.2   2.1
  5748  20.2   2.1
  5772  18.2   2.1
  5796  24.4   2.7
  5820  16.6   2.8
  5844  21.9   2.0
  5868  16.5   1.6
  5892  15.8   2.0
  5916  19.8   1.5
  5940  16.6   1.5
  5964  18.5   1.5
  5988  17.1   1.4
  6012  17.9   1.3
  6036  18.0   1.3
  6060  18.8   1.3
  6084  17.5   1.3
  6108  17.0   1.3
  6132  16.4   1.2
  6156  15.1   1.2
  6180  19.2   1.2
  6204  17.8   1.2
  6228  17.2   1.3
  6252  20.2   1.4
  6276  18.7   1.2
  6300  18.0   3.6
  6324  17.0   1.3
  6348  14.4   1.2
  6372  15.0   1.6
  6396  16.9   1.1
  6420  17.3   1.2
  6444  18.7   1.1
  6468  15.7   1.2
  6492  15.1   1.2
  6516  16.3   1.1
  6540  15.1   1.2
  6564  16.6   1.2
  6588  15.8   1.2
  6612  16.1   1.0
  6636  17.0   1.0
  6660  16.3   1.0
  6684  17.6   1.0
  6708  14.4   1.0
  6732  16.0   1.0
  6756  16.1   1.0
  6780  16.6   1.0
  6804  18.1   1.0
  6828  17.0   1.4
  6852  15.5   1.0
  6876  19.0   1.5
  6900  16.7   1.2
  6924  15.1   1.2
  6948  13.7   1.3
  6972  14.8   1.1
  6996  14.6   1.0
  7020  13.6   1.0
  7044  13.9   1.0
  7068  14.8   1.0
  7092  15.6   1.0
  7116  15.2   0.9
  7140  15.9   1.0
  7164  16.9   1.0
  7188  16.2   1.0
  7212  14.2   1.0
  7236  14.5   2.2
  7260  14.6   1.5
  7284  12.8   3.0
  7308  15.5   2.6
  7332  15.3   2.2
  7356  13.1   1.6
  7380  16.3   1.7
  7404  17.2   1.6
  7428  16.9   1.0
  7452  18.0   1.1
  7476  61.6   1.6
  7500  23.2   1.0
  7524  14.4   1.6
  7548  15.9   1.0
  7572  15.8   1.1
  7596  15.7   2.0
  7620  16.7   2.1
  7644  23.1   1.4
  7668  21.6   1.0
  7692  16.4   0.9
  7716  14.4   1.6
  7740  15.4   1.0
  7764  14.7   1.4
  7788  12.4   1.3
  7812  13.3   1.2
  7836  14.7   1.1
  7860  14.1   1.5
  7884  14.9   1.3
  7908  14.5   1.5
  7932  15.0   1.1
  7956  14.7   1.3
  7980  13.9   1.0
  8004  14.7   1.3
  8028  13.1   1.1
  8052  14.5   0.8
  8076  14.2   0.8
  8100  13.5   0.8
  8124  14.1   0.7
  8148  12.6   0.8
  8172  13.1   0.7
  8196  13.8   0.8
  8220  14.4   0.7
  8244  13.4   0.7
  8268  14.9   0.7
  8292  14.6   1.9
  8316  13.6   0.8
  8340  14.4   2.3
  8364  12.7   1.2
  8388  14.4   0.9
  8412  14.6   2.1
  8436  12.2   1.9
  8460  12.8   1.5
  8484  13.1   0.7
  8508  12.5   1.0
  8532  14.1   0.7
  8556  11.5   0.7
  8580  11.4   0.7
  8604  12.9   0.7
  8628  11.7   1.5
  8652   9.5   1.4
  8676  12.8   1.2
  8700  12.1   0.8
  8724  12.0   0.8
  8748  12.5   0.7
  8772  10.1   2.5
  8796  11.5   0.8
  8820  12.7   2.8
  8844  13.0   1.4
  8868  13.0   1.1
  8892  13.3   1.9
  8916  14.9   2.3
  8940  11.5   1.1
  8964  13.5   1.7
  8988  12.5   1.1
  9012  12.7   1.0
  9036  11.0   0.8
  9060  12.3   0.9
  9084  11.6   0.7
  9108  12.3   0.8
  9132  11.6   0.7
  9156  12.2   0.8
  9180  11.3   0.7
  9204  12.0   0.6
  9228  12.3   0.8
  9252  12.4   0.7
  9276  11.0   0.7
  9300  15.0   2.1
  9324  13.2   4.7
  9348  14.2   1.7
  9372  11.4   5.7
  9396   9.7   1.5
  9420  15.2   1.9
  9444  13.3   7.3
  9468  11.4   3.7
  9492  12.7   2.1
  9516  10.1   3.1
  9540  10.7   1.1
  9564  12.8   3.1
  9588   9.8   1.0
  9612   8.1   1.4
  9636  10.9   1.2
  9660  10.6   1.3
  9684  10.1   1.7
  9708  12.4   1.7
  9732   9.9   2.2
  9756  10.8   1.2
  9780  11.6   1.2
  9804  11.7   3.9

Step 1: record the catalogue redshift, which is 0.14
